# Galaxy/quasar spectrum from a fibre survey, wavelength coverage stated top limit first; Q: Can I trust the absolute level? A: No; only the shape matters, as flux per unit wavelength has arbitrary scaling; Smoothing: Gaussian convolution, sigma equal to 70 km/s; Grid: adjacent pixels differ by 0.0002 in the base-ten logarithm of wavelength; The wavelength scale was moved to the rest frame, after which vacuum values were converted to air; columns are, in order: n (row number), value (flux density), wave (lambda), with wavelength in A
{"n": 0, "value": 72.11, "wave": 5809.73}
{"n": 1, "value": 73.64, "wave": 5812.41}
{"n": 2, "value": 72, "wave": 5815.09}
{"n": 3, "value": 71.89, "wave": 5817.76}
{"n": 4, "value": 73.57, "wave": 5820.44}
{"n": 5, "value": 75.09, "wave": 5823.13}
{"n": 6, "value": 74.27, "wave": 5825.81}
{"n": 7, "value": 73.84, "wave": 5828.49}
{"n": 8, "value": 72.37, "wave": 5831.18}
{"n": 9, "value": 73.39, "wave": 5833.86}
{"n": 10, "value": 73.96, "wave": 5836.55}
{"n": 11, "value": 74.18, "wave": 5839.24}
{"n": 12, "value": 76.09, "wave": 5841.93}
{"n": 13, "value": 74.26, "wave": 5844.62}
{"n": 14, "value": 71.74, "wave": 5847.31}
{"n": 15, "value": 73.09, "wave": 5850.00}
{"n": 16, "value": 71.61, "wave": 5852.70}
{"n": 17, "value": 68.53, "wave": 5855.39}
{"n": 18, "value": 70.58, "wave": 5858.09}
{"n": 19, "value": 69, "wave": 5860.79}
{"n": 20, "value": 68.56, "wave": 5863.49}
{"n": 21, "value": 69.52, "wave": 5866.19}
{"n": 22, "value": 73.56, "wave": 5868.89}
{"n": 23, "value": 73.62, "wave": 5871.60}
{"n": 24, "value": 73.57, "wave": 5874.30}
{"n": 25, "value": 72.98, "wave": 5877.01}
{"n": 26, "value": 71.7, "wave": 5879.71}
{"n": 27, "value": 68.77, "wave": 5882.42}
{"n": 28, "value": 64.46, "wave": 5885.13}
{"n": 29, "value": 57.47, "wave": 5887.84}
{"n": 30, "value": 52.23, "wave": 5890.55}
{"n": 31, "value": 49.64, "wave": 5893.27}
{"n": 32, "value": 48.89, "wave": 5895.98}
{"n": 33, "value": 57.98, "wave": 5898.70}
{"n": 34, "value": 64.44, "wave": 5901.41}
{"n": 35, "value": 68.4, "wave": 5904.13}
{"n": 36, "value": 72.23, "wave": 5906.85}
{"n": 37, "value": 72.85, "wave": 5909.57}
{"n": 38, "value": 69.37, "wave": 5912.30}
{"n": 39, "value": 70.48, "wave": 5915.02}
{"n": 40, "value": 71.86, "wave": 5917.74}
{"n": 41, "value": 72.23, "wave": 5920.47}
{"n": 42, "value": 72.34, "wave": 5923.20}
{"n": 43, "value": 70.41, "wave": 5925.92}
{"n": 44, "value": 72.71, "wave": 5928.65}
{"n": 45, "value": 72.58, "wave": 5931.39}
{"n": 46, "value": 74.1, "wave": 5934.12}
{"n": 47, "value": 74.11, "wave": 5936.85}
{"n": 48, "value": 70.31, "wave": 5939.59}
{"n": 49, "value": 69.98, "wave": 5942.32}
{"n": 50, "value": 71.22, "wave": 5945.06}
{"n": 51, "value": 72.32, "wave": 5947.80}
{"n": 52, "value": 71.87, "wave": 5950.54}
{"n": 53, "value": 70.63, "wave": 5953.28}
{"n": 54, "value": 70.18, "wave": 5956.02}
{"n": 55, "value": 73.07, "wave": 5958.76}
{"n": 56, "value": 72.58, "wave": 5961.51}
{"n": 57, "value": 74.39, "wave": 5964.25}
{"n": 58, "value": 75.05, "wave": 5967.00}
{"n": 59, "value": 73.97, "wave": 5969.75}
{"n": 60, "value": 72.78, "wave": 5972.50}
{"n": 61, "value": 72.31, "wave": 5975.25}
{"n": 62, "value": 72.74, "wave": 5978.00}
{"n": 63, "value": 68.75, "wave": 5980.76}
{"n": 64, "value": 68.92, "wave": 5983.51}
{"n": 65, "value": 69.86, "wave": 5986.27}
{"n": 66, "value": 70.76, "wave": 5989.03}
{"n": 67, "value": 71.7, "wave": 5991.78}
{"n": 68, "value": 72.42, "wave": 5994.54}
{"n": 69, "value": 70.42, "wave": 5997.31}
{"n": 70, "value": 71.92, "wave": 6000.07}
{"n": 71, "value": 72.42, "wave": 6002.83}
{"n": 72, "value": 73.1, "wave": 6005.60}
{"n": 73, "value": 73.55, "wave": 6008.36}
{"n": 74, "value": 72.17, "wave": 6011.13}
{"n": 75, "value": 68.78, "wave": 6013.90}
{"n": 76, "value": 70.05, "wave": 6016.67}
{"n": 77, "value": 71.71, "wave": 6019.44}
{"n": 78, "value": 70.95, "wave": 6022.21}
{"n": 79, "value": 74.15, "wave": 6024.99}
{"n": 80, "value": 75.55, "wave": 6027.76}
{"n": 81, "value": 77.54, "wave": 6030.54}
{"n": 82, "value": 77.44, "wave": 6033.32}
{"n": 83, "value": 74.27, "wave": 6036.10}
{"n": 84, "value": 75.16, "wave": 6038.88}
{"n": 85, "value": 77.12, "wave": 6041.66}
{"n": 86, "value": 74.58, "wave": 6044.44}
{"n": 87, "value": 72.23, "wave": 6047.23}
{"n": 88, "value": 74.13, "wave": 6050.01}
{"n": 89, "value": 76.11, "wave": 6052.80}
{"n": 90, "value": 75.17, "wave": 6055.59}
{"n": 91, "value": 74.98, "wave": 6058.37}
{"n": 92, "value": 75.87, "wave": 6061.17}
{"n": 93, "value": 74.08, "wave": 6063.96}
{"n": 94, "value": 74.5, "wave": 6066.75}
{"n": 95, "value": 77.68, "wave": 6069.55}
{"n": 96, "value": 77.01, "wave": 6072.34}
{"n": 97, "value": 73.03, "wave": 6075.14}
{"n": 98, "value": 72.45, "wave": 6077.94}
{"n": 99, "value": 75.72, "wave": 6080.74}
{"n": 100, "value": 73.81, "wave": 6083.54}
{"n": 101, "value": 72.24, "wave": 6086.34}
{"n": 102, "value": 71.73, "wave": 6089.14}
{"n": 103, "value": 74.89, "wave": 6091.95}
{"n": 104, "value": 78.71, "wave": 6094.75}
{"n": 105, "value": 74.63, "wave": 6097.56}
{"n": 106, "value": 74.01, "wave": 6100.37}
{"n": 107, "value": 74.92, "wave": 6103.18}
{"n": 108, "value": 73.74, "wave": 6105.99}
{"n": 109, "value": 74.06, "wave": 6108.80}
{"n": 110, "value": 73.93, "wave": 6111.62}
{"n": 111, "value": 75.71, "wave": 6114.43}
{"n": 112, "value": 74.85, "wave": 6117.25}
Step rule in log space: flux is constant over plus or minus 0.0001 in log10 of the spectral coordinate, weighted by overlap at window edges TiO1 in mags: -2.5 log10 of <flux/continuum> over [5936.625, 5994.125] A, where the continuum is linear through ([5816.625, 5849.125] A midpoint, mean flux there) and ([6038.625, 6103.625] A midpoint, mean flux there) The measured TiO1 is 0.04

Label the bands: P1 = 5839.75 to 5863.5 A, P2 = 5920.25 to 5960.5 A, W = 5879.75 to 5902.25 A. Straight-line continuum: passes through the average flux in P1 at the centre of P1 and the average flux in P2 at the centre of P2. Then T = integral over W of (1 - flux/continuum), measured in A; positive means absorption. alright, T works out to 4.1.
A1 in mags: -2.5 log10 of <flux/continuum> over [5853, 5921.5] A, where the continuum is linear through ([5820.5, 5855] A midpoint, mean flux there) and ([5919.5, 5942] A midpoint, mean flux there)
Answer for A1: 0.09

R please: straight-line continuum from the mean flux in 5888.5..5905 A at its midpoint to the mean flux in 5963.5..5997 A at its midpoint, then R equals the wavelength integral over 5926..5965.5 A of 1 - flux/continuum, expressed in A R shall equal -4.0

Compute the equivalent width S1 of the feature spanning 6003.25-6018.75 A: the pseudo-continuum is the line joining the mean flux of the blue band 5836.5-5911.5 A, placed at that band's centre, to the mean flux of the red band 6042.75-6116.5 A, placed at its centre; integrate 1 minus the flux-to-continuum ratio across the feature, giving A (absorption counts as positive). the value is 0.2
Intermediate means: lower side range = 67.9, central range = 71.6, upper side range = 74.6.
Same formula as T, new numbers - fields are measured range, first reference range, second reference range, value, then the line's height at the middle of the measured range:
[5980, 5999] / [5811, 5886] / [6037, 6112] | 0.84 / 73.7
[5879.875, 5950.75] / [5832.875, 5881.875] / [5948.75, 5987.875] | 4.51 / 72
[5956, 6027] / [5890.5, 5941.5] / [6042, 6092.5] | -0.88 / 71.1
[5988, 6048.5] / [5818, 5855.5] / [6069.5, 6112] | 0.85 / 74.2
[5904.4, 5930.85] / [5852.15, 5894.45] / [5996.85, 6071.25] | -0.93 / 69.1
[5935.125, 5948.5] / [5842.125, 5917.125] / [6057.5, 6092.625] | -0.36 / 69.7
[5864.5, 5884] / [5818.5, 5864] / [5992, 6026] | 0.18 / 72.5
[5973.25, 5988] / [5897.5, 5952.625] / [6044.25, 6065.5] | 0.35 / 72.3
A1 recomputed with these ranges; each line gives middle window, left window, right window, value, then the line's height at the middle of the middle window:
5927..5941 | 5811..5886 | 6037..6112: 0.007 mag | 73.1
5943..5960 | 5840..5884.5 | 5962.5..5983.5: 0.014 mag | 72.4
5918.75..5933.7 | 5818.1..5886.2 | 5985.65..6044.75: 0.006 mag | 72.5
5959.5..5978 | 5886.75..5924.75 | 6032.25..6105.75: -0.077 mag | 68.4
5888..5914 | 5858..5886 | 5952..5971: 0.159 mag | 71.4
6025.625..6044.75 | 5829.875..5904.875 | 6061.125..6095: -0.040 mag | 73.2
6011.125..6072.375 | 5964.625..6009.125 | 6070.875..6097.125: -0.015 mag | 73.4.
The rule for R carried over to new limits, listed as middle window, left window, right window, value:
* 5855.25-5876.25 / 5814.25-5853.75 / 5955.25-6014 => 0.6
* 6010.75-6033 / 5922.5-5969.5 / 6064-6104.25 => 0.2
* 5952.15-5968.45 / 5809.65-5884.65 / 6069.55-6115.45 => 0.1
